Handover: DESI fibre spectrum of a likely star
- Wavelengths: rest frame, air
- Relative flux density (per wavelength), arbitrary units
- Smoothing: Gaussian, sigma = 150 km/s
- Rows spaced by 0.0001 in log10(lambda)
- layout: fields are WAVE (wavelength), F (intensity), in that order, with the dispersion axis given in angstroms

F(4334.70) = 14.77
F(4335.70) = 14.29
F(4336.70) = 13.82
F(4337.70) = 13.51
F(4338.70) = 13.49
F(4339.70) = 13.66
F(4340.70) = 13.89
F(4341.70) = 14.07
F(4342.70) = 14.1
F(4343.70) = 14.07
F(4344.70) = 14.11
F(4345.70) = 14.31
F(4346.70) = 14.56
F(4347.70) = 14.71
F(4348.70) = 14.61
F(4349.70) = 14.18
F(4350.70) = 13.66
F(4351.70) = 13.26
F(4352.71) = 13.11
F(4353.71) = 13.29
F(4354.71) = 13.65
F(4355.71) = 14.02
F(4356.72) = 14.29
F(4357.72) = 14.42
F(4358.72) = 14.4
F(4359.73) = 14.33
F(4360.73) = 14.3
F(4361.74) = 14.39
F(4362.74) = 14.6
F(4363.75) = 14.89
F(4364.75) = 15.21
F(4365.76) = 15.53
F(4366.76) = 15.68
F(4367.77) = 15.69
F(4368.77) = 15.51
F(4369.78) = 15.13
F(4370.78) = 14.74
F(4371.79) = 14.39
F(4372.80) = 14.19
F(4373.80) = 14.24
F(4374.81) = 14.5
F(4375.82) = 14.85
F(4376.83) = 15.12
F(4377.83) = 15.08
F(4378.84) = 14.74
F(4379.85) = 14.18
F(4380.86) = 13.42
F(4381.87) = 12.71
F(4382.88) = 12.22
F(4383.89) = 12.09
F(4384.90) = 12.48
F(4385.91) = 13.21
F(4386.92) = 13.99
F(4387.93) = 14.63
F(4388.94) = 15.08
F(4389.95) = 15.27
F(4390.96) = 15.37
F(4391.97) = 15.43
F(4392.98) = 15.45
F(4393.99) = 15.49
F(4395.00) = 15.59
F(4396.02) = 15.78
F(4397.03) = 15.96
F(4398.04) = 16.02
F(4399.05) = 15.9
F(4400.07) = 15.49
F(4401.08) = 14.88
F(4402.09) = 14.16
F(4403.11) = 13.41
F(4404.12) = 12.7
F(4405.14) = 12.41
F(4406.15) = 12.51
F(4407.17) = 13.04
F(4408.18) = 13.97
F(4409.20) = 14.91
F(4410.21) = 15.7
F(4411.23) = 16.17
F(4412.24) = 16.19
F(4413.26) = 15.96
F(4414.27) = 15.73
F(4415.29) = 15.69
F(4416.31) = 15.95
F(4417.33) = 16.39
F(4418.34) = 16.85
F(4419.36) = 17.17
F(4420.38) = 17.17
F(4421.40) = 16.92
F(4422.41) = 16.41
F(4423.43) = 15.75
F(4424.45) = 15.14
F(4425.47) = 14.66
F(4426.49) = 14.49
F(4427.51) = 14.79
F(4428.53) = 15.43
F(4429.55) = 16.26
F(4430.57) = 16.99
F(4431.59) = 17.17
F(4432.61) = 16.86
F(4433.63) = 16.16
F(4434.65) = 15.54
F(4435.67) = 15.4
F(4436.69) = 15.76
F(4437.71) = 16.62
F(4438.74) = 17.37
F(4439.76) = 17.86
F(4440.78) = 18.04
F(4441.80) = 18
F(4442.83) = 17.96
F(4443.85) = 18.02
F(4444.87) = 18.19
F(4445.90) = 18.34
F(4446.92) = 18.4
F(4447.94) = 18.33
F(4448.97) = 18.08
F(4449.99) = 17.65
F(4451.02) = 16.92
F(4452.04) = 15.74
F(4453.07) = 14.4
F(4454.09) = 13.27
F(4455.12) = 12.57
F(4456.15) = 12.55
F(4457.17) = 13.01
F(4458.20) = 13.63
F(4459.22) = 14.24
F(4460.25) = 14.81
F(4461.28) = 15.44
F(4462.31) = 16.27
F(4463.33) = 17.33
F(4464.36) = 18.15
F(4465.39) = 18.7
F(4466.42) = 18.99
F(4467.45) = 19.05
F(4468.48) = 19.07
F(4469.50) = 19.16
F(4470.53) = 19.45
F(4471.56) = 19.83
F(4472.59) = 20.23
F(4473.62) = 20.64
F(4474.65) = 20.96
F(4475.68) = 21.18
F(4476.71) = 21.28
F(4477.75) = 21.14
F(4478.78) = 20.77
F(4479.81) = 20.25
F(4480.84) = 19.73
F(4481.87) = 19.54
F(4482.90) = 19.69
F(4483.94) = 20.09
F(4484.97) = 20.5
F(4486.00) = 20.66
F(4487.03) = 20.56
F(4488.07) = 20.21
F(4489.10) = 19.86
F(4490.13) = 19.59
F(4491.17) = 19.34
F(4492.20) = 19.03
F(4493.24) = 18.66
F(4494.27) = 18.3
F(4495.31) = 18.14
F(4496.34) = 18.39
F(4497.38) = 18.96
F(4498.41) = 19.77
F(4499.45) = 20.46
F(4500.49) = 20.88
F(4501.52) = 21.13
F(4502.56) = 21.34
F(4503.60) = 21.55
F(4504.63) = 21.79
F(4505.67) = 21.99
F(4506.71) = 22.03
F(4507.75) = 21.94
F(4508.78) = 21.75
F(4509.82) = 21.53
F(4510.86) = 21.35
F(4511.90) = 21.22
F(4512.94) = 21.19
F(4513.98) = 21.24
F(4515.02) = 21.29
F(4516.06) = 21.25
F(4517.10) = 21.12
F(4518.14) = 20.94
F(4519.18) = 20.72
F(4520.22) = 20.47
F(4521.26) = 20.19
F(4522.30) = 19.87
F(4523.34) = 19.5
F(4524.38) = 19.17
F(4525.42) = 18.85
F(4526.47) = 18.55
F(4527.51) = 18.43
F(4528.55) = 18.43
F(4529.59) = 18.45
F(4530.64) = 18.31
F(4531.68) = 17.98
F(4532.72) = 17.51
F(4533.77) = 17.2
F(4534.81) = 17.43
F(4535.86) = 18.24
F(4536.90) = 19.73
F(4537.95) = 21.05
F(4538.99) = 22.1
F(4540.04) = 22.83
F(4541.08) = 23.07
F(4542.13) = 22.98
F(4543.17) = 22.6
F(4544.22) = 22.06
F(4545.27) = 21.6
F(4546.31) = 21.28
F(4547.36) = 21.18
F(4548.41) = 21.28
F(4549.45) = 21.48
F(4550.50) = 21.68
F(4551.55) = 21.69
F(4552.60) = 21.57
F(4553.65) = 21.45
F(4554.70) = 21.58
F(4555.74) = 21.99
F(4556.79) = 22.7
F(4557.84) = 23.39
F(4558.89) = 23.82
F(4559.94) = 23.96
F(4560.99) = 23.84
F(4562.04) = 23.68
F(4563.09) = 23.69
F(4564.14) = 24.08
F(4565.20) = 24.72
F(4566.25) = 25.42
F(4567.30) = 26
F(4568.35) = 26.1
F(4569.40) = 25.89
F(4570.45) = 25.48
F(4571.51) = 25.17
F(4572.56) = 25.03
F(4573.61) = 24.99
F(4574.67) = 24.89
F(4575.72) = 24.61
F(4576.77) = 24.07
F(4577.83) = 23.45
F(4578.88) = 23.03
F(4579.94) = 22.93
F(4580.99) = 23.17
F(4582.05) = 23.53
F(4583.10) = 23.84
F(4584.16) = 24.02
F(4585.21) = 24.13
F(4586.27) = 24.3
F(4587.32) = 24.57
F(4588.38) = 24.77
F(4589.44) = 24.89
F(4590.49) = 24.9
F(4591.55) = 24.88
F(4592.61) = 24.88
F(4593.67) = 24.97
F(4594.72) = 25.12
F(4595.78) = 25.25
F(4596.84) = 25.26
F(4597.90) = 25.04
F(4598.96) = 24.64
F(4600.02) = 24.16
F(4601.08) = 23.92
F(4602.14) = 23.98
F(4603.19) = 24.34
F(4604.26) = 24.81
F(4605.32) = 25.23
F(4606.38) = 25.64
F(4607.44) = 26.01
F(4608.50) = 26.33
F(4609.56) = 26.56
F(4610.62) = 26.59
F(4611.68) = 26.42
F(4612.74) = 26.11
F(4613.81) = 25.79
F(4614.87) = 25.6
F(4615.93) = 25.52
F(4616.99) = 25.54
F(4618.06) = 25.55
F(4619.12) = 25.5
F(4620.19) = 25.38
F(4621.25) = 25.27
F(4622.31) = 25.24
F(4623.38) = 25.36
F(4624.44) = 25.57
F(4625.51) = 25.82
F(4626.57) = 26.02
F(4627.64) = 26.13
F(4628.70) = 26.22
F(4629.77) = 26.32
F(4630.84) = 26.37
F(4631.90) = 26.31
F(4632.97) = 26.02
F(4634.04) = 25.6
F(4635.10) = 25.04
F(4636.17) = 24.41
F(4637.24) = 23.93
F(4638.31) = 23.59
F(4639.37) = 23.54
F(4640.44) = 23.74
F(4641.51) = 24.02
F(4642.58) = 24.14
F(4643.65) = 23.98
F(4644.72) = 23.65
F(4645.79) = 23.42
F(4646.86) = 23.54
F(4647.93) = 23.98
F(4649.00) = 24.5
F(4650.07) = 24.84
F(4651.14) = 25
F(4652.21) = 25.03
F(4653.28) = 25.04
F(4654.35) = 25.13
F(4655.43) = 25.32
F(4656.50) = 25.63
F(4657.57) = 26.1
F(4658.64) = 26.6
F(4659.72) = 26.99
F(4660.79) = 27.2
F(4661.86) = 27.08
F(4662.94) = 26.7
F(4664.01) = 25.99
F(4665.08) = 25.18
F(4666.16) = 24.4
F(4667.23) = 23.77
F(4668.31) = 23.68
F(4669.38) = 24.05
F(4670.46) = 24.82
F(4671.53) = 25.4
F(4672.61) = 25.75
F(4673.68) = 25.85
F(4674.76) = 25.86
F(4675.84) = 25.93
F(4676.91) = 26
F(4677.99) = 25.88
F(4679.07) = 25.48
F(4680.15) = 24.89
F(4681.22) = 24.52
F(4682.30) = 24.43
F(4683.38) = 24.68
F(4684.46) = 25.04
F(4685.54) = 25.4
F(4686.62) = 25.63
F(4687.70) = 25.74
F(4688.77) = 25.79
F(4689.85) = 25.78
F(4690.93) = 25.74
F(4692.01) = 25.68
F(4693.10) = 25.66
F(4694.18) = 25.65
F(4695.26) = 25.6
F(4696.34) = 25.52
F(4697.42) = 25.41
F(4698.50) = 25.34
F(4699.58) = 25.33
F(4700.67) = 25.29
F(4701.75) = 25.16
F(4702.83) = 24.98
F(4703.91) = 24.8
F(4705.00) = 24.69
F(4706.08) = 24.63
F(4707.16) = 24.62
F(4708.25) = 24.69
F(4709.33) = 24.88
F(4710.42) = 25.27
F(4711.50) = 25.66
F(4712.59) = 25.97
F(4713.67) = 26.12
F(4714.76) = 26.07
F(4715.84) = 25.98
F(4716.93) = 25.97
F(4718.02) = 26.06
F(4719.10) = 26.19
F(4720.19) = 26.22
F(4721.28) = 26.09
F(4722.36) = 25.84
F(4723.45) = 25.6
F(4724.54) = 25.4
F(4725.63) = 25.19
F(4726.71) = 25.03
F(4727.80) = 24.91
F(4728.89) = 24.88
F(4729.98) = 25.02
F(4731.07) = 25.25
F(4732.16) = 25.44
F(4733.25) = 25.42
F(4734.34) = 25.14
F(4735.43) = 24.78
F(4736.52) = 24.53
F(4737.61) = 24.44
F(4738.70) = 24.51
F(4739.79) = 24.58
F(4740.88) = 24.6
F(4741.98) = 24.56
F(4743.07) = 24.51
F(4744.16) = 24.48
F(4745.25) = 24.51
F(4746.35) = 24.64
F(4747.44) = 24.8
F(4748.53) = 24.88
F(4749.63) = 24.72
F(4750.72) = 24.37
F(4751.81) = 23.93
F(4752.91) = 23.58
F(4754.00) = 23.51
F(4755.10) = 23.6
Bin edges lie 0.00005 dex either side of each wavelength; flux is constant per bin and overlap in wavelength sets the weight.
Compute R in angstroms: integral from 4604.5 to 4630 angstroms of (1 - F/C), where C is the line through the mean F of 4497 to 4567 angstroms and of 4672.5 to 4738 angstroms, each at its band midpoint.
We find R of -2.8 angstroms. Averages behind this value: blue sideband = 21.2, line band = 25.8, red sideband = 25.4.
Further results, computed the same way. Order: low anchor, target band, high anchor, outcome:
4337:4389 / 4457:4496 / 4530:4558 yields -1.1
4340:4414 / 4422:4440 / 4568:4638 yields 1.1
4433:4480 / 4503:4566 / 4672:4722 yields -3.4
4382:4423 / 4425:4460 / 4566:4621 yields 1.9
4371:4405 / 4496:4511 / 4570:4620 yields -0.5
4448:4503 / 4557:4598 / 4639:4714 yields -4.9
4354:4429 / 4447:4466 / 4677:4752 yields 1.4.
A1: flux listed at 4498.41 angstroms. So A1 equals 19.77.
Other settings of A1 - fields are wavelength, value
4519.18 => 20.72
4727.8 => 24.91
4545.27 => 21.6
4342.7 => 14.1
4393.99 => 15.49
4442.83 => 17.96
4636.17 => 24.41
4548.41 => 21.28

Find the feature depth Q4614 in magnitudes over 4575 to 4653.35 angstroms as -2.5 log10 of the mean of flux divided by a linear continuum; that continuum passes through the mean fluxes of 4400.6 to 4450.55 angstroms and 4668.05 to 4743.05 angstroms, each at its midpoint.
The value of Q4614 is -0.12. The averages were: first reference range 16.1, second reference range 25.3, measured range 24.9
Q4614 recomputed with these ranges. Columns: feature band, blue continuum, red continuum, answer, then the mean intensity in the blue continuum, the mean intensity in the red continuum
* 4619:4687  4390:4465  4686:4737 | -0.08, 15.8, 25.4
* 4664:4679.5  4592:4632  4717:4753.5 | 0.00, 25.5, 25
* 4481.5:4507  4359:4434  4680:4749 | -0.11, 15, 25.2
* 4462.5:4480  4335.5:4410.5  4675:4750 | -0.13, 14.3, 25.2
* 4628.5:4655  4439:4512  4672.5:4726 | -0.04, 18.8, 25.5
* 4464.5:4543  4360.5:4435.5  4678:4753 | -0.10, 15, 25.2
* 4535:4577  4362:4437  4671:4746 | -0.14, 15.1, 25.3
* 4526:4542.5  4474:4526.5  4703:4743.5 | 0.09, 20.4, 25.2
